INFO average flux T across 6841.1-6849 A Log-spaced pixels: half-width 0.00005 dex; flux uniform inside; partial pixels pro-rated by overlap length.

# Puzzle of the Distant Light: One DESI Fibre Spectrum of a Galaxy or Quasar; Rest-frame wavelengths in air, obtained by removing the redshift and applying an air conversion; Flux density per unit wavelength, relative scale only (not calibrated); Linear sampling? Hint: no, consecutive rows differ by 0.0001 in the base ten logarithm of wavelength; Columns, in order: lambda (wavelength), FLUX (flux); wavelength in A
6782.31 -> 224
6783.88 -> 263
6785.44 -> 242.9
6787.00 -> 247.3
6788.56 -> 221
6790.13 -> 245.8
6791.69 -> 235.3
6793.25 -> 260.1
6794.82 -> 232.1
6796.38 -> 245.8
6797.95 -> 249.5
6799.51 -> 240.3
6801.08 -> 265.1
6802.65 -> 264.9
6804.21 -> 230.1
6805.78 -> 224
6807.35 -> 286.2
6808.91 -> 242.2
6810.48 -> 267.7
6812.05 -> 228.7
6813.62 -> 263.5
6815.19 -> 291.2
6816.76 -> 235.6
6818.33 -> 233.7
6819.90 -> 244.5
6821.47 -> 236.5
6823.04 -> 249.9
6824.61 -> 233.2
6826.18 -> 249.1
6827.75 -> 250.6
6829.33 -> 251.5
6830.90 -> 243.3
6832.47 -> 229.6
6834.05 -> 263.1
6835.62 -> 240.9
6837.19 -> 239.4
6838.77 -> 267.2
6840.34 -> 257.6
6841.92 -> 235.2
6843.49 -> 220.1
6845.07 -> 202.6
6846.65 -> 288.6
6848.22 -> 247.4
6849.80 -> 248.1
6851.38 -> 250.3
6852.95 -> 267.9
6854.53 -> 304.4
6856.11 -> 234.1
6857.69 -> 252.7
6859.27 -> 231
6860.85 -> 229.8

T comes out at 239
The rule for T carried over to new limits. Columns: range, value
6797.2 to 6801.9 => 252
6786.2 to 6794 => 242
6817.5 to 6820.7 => 239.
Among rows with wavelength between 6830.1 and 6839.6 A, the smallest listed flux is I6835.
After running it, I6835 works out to 229.6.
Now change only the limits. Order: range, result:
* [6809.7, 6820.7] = 228.7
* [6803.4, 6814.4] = 224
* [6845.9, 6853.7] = 247.4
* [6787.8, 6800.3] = 221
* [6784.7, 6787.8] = 242.9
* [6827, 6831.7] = 243.3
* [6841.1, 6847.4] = 202.6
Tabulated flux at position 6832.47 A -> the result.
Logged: 229.6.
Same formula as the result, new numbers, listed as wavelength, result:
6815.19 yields 291.2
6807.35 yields 286.2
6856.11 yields 234.1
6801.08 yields 265.1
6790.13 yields 245.8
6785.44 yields 242.9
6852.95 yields 267.9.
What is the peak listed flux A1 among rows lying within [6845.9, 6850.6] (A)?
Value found 288.6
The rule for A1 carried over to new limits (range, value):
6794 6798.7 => 249.5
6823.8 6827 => 249.1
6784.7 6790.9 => 247.3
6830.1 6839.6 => 267.2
